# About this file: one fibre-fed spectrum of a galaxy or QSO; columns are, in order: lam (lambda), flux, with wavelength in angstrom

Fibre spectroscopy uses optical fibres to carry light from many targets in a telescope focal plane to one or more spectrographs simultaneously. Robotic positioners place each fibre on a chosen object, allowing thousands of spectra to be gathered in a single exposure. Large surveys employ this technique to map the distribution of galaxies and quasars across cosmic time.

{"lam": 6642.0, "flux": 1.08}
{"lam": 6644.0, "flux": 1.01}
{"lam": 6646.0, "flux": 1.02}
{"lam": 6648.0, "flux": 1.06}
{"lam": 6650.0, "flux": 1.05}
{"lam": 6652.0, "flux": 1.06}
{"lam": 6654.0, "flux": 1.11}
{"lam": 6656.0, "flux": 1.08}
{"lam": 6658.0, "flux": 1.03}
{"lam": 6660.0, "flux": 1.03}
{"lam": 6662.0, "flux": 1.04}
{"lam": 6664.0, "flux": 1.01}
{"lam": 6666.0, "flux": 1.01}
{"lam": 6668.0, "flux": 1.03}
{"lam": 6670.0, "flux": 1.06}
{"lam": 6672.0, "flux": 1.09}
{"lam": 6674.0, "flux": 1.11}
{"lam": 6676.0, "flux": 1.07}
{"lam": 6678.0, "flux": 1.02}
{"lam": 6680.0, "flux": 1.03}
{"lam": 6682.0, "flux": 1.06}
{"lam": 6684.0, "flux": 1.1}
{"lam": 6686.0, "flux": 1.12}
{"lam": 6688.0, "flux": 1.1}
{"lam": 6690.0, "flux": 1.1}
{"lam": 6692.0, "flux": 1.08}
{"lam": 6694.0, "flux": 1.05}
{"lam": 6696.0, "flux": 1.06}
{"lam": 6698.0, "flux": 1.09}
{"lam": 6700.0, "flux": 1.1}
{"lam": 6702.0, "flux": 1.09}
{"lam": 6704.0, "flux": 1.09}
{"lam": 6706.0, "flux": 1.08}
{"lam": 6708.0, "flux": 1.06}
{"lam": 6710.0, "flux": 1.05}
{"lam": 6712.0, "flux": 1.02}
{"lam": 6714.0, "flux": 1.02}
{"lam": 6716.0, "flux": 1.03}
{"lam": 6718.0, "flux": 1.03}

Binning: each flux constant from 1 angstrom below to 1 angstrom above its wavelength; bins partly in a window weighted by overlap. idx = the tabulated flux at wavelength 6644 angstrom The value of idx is 1.01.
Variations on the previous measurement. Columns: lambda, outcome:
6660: 1.03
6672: 1.09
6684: 1.1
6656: 1.08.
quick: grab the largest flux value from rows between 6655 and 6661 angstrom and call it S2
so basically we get 1.08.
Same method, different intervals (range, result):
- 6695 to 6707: 1.1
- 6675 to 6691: 1.12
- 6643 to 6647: 1.02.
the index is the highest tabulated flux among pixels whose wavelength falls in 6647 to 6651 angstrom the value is 1.06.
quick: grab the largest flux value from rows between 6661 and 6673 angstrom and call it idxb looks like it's 1.09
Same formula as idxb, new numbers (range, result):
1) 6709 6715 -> 1.05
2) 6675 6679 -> 1.07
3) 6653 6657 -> 1.11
